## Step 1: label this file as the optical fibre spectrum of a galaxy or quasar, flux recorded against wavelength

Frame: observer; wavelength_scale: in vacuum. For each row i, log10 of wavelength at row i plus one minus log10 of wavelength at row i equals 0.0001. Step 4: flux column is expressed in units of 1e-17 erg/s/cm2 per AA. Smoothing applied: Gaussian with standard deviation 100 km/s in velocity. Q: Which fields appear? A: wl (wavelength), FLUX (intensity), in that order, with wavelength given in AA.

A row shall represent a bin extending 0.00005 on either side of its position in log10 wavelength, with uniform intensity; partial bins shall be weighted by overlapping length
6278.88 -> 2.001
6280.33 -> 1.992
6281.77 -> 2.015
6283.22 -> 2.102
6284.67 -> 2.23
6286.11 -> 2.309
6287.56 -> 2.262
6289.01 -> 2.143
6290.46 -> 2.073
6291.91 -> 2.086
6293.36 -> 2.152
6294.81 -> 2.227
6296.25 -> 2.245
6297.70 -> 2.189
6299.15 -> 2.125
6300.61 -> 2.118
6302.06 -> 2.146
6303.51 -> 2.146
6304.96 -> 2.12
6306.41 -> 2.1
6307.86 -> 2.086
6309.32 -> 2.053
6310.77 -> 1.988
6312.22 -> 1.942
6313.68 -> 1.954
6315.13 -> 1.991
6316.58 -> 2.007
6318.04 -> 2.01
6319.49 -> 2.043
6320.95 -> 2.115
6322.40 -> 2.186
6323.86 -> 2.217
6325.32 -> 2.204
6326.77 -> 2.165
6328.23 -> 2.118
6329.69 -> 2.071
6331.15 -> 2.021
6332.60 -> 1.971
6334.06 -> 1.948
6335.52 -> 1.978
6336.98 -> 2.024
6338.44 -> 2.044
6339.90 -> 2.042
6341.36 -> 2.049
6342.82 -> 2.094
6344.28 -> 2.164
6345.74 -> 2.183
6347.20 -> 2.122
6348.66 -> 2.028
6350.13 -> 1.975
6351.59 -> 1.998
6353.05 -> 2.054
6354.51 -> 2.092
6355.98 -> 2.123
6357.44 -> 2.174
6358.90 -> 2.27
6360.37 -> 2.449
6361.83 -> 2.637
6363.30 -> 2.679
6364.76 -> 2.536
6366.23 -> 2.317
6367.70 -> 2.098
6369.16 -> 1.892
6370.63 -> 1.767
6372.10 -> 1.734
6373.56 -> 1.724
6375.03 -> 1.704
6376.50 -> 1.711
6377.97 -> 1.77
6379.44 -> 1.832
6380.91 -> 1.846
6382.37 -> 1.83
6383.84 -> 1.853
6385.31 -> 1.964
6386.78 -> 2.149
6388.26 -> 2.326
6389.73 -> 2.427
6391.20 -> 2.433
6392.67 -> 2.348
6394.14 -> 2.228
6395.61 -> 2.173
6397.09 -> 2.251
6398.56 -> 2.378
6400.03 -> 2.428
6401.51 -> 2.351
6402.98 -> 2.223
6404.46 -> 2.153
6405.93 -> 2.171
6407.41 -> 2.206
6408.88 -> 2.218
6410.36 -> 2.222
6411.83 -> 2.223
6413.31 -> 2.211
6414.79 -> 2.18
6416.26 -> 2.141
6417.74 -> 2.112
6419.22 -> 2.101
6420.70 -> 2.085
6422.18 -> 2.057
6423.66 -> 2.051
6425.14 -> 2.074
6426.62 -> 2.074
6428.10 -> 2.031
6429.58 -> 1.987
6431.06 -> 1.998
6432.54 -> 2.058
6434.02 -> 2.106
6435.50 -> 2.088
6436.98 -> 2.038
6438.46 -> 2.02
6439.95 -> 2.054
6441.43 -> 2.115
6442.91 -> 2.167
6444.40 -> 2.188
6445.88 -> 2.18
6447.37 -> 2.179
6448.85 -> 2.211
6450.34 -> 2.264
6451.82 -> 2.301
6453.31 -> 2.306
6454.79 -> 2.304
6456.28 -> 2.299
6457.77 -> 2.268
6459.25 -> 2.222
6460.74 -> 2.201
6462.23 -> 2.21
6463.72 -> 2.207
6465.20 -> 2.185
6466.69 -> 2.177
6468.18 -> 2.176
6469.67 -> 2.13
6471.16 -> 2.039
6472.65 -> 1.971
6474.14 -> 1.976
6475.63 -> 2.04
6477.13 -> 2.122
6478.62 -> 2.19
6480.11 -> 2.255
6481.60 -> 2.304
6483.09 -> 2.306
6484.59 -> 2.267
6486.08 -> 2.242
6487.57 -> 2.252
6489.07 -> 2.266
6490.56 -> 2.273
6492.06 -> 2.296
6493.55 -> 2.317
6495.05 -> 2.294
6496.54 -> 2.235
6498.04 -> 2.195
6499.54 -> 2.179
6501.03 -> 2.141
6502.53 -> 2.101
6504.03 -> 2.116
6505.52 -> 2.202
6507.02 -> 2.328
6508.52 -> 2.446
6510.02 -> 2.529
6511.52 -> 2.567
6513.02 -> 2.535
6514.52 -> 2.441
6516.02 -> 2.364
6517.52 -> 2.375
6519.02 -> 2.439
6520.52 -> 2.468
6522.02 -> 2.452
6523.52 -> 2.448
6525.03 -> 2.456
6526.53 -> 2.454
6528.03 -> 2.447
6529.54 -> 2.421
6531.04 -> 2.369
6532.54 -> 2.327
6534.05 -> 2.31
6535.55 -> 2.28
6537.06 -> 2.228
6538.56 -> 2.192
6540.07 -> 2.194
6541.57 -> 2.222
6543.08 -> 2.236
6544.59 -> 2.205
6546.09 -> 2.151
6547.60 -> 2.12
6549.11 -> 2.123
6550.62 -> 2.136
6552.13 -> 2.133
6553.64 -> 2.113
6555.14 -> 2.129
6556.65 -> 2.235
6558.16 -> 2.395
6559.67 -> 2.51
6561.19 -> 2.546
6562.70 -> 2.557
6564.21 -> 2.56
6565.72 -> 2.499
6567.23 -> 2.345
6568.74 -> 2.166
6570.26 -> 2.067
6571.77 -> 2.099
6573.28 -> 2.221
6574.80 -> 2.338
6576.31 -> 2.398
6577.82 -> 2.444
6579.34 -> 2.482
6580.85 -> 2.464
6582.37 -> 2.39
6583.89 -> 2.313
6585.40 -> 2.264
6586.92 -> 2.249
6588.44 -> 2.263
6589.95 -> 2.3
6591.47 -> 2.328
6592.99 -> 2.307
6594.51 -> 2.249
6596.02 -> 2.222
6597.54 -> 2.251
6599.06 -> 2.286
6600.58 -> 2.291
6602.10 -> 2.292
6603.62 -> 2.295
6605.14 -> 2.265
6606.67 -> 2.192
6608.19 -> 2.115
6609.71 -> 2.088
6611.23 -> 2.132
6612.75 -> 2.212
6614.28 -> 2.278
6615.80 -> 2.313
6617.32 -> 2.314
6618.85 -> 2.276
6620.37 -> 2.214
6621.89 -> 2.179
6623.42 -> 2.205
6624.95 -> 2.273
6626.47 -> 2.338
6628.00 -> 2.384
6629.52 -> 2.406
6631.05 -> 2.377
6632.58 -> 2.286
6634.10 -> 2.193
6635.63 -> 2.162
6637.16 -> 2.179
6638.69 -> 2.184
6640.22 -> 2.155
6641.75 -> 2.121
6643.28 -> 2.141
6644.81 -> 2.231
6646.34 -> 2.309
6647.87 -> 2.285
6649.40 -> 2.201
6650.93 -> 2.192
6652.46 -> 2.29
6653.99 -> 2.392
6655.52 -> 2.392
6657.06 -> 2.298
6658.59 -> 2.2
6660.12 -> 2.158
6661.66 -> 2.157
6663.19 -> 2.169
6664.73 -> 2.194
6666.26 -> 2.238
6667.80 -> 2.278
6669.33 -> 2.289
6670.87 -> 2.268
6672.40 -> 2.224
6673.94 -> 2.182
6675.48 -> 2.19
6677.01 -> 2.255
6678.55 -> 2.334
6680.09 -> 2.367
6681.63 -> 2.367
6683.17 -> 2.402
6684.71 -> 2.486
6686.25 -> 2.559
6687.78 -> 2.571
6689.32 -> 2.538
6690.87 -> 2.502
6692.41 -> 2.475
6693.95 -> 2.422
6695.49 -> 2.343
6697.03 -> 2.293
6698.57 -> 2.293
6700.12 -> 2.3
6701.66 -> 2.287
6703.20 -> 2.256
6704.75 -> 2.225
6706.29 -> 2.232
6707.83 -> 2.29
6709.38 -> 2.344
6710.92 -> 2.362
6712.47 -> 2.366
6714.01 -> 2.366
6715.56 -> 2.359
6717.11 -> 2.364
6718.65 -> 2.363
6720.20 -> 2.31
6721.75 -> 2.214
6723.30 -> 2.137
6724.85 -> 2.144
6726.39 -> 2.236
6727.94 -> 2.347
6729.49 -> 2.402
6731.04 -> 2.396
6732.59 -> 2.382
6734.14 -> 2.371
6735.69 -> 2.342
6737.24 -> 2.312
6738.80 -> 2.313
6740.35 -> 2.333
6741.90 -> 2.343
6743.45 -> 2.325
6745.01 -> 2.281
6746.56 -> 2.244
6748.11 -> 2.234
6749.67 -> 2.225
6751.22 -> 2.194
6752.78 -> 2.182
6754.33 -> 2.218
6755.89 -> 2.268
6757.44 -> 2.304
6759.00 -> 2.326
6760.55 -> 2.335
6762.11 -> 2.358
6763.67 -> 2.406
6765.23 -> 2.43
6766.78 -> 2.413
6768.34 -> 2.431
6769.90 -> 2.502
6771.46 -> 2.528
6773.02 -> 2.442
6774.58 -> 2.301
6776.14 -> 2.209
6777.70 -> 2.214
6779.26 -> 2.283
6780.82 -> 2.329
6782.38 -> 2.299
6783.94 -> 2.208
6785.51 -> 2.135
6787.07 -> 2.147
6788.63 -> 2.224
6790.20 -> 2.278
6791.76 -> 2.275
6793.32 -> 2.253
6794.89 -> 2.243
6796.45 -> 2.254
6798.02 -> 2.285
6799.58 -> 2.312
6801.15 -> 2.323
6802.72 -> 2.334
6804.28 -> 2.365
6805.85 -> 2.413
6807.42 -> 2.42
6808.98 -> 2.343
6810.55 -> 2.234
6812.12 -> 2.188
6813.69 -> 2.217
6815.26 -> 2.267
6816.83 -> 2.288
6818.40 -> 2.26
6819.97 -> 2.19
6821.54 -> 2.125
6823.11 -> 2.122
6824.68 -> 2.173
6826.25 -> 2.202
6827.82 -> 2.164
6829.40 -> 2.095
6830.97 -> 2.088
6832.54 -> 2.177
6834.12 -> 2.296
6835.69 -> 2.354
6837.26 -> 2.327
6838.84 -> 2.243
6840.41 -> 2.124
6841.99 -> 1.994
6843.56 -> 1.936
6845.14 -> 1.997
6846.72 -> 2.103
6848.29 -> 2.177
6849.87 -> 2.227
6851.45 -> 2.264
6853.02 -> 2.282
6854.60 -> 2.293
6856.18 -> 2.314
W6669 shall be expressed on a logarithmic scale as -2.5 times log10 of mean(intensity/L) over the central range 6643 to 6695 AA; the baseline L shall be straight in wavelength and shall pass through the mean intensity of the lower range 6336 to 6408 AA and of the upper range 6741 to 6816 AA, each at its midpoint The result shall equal -0.03 mag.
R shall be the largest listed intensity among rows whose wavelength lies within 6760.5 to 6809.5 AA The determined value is 2.528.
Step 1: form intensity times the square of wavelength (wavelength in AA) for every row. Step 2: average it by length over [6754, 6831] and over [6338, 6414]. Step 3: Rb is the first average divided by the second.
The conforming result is 1.2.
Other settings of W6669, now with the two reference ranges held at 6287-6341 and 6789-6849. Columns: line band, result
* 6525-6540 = -0.09 mag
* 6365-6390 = 0.09 mag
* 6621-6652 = -0.03 mag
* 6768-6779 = -0.08 mag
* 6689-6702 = -0.09 mag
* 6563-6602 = -0.08 mag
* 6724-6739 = -0.06 mag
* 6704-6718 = -0.06 mag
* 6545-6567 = -0.07 mag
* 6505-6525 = -0.14 mag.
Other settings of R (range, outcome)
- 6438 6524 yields 2.567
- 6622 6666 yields 2.406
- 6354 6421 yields 2.679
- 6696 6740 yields 2.402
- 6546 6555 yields 2.151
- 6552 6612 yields 2.56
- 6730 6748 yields 2.396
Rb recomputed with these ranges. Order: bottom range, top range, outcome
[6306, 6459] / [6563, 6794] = 1.19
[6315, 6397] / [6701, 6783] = 1.25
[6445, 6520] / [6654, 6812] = 1.11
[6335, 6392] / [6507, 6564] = 1.19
